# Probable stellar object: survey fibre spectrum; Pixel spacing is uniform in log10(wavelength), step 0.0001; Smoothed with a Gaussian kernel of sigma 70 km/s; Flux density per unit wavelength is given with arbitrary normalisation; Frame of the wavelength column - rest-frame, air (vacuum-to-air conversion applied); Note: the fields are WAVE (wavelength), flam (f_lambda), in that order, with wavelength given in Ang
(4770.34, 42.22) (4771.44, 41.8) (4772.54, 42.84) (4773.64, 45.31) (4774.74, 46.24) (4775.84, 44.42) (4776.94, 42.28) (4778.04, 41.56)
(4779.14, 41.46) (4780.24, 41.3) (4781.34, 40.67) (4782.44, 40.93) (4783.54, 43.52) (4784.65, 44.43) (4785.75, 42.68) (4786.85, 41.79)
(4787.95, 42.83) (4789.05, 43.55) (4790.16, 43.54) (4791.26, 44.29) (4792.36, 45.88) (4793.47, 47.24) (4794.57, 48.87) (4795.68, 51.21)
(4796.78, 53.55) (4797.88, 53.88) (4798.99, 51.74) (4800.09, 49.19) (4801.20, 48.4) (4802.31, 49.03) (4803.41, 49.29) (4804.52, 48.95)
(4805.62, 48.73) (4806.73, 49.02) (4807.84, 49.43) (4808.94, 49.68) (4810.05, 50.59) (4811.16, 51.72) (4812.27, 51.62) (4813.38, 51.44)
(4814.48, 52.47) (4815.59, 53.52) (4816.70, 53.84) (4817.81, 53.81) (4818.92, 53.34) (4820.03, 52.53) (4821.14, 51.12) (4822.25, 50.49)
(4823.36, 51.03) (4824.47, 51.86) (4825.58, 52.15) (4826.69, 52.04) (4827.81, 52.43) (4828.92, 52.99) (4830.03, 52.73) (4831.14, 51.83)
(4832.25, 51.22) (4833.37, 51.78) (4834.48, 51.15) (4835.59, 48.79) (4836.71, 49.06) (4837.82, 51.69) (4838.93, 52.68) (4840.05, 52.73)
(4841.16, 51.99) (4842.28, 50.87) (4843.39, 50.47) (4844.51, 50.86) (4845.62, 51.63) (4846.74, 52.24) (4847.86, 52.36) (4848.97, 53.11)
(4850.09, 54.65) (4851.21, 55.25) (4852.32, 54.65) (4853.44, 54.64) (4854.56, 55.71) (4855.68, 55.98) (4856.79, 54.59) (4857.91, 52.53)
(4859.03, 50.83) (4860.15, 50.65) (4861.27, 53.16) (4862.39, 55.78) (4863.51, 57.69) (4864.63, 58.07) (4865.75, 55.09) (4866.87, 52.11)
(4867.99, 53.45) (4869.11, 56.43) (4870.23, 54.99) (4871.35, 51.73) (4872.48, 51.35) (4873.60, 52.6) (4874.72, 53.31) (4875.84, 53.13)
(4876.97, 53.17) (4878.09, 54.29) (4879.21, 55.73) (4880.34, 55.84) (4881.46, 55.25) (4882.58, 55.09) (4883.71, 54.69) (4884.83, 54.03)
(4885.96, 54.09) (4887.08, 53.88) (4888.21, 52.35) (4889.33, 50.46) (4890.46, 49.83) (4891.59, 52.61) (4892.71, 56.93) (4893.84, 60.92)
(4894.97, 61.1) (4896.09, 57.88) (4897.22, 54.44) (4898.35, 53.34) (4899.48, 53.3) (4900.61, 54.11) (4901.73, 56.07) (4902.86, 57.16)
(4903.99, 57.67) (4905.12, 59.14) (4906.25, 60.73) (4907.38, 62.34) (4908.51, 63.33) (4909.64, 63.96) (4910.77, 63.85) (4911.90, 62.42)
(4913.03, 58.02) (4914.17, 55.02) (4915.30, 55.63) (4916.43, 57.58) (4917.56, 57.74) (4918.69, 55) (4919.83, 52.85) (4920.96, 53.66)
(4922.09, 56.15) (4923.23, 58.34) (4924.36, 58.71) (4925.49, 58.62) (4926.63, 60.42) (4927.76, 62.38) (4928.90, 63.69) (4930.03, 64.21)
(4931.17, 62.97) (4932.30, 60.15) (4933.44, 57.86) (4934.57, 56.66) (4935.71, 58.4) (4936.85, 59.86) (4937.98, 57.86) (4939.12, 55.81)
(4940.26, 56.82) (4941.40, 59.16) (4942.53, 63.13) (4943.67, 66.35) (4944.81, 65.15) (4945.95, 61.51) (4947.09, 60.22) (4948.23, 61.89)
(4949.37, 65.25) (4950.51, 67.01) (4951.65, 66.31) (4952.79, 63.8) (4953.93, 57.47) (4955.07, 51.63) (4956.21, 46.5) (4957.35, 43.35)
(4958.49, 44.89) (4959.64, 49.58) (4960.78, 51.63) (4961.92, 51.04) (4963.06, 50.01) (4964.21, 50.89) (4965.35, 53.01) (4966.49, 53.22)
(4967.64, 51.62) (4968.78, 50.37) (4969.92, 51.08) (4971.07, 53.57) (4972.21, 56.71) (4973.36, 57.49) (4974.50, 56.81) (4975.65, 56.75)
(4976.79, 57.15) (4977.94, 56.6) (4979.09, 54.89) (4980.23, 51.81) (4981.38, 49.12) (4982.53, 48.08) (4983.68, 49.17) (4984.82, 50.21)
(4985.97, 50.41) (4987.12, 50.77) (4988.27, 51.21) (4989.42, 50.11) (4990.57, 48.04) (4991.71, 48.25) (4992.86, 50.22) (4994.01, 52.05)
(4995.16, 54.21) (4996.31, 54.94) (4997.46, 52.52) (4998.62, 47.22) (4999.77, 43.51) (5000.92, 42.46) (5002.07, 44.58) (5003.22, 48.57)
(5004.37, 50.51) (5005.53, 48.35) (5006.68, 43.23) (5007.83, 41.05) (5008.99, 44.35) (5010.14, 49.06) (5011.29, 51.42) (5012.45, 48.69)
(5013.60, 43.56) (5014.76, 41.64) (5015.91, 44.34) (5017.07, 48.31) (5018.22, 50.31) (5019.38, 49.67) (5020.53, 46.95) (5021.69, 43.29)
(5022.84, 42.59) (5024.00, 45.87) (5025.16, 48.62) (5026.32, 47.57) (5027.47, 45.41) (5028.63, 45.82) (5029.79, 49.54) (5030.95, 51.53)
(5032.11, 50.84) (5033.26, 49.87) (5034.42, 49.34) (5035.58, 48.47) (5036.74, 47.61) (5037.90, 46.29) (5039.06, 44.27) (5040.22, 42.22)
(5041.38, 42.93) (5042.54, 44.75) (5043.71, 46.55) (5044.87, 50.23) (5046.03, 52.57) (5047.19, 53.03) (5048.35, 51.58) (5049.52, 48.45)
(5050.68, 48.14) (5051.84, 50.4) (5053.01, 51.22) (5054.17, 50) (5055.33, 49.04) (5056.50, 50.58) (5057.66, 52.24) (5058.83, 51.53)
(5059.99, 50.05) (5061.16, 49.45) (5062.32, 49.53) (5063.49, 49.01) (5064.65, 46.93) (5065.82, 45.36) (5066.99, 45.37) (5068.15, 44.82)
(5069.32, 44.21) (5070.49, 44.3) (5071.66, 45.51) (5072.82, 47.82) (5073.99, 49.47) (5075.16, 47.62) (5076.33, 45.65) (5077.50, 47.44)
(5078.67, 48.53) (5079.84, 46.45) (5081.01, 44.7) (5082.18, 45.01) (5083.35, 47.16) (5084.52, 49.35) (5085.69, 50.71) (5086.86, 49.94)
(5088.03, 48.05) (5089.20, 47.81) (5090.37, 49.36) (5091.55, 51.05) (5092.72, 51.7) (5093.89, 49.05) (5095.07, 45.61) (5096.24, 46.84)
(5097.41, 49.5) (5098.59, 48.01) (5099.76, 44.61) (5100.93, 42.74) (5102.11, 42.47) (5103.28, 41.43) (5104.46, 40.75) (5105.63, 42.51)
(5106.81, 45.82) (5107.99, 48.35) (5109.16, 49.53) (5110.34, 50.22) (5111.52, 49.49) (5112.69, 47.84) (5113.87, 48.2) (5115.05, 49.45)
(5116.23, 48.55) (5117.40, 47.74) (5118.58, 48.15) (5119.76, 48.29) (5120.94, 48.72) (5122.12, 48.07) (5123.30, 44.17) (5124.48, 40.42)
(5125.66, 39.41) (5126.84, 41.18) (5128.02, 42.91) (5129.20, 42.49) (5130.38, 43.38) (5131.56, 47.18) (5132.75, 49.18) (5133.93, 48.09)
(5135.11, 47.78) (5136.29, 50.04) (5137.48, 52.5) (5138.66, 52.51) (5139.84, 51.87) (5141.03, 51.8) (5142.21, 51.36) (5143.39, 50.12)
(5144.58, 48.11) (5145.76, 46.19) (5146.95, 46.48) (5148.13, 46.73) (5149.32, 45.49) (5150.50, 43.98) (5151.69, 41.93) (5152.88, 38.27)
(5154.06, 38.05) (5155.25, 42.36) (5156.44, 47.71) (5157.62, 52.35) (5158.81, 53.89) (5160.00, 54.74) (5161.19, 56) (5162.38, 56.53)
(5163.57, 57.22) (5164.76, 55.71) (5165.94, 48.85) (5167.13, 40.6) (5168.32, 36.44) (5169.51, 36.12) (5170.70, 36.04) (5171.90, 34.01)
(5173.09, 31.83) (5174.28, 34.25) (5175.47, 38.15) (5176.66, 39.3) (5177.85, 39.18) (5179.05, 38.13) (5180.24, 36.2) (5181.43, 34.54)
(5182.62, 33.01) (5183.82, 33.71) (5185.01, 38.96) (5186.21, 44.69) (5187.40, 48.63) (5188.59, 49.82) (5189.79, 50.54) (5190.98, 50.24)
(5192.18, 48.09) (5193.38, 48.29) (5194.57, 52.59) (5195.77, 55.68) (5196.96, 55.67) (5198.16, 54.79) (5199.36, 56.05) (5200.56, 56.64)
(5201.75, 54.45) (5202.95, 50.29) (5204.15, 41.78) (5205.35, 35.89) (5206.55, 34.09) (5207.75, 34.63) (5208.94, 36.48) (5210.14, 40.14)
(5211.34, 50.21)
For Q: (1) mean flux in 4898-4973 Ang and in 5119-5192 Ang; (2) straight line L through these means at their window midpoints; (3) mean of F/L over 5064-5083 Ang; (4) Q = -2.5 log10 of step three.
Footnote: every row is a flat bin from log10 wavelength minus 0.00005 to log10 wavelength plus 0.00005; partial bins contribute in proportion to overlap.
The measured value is 0.08 mag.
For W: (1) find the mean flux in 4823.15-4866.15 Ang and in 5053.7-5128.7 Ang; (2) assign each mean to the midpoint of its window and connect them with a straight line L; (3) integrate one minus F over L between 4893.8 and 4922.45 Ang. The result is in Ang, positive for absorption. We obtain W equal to -3.6 Ang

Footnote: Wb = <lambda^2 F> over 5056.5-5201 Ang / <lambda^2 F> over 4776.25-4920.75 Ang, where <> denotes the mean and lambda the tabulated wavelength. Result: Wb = 0.99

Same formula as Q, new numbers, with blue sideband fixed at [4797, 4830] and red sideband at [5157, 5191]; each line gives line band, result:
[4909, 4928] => -0.187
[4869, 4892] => -0.077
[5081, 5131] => -0.041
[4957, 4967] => -0.041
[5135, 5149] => -0.129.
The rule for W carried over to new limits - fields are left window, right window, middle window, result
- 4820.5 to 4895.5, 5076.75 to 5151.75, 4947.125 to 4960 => -1.4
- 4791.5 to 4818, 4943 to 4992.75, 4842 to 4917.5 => -4.4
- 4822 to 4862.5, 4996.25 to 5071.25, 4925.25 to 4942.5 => -3.3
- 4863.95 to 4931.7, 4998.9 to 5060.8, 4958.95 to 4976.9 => -0.4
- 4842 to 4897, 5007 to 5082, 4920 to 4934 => -2.1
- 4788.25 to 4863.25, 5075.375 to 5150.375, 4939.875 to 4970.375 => -4.0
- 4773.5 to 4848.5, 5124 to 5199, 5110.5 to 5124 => -0.6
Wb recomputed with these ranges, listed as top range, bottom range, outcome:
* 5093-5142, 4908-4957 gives 0.85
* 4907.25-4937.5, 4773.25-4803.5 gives 1.37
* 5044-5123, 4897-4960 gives 0.87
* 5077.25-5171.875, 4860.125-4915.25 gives 0.93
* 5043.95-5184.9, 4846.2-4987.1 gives 0.90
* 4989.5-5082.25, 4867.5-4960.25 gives 0.88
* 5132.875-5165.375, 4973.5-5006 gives 1.03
